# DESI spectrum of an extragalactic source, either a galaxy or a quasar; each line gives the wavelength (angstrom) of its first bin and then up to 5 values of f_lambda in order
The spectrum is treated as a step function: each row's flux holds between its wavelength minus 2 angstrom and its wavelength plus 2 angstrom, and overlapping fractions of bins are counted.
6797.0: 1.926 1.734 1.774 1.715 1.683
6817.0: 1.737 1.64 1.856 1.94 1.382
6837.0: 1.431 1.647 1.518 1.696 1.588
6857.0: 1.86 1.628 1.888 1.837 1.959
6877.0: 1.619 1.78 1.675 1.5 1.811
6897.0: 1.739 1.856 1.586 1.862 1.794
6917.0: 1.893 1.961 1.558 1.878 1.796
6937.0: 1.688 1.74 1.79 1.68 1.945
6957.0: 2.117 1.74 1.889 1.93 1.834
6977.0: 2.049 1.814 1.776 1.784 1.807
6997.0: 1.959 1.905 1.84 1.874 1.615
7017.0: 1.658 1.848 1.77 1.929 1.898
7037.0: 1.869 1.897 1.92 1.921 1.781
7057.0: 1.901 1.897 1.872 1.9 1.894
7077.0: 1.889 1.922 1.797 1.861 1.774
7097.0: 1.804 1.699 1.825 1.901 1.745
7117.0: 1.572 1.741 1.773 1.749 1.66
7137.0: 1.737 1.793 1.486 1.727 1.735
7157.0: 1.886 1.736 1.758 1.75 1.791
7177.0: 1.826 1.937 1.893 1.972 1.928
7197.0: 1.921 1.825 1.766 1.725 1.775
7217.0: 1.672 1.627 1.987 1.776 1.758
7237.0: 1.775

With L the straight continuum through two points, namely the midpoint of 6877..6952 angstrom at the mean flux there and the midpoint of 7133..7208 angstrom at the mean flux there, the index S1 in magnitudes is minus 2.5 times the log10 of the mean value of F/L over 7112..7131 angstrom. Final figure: 0.047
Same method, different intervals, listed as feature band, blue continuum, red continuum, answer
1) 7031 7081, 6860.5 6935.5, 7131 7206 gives -0.06 mag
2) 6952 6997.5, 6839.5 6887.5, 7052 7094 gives -0.05 mag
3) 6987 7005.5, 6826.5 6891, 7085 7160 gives -0.09 mag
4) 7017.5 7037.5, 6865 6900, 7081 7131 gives -0.05 mag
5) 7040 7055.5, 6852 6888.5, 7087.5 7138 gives -0.07 mag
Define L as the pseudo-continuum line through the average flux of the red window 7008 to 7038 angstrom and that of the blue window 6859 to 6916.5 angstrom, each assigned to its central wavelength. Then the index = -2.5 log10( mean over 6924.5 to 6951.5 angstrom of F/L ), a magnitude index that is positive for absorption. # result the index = 0.017 mag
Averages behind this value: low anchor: 1.76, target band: 1.75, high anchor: 1.8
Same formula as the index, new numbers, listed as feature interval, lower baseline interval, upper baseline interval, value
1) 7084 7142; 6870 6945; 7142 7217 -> 0.02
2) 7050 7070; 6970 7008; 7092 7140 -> -0.04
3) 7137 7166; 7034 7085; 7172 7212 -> 0.08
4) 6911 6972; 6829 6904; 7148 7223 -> -0.06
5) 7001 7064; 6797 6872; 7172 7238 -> -0.05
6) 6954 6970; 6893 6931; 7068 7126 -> -0.07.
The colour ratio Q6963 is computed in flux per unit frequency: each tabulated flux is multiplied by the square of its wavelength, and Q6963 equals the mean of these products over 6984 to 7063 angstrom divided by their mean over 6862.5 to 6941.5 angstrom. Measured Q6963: 1.08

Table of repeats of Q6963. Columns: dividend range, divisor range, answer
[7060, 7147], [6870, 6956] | 1.06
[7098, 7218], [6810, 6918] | 1.13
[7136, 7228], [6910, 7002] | 1.04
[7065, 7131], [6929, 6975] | 1.03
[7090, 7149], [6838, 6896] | 1.09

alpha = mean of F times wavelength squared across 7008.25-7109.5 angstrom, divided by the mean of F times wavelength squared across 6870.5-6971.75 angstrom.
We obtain 1.07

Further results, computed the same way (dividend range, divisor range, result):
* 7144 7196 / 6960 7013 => 1.03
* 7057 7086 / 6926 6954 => 1.10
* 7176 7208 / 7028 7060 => 1.04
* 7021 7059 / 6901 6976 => 1.06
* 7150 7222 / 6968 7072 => 1.02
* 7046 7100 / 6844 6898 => 1.14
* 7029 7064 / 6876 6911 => 1.15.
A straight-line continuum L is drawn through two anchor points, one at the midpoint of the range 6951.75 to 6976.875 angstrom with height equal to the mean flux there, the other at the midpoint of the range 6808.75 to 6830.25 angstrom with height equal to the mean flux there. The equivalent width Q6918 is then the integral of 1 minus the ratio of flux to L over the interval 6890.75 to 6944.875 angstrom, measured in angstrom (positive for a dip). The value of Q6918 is 2.5 angstrom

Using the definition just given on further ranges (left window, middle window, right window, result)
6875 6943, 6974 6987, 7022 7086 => -0.5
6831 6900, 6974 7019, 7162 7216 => -2.2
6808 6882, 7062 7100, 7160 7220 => -1.6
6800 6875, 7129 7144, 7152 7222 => 0.7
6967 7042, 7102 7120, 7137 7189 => 0.5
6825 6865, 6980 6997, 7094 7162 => -1.1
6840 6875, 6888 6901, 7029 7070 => 0.3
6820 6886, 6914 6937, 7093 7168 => -1.2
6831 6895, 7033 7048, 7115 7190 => -1.5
